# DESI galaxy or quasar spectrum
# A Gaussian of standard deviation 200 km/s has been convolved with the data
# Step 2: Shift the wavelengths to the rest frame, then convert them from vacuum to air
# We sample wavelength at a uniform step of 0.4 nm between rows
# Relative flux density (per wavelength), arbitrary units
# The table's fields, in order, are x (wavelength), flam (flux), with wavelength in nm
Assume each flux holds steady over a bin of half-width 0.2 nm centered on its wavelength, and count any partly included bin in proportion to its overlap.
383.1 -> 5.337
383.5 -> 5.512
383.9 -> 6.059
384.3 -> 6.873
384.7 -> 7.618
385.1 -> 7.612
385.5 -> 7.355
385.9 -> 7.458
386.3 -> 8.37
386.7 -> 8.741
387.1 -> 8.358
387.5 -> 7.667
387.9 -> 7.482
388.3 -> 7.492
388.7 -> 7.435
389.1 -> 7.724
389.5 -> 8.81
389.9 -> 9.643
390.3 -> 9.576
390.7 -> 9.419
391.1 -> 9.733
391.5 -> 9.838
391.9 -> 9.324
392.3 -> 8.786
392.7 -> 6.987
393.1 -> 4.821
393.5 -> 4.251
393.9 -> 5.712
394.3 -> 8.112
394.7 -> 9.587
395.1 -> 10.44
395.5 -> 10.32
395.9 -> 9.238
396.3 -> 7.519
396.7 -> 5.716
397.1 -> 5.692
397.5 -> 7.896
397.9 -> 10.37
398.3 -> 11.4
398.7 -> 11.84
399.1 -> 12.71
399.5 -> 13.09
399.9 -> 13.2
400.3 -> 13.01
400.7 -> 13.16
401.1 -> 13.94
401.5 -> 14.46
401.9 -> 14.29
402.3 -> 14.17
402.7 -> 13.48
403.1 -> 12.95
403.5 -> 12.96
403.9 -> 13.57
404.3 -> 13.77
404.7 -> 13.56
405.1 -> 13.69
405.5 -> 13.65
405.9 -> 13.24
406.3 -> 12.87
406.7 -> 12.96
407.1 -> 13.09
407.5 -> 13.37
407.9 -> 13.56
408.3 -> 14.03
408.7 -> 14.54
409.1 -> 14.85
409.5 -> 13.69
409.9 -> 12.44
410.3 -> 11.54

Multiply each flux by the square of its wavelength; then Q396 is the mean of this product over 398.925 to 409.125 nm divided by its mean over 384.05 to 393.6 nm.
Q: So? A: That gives 1.8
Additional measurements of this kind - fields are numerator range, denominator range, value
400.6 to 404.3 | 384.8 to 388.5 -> 1.89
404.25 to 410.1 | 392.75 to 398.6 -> 1.80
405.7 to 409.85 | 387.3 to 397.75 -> 1.82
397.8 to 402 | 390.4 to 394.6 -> 1.72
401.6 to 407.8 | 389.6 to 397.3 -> 1.75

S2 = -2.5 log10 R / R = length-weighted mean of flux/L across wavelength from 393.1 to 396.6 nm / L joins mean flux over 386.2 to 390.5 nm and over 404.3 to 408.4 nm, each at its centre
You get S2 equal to 0.277 mag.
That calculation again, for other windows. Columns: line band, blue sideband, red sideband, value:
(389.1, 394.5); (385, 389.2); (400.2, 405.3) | 0.17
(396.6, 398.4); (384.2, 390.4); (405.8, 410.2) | 0.30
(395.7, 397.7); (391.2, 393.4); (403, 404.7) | 0.35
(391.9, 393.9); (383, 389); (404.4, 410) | 0.39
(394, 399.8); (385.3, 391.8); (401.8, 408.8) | 0.15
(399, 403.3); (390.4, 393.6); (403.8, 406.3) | -0.14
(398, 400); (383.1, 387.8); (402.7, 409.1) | -0.08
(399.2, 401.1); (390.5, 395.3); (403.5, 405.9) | -0.15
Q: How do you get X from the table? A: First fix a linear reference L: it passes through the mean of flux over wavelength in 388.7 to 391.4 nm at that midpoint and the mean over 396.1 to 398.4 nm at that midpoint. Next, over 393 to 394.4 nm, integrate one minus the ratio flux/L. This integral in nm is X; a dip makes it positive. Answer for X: 0.47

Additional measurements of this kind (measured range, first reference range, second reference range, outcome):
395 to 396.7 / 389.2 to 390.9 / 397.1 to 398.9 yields 0.14 nm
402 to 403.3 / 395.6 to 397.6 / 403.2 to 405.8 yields -0.17 nm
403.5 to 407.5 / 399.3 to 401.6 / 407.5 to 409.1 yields 0.14 nm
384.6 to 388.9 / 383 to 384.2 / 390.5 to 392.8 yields -0.46 nm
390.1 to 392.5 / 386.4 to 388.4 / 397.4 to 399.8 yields -0.07 nm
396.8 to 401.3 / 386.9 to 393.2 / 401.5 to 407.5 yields 0.11 nm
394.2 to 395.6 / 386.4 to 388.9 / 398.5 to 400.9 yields 0.15 nm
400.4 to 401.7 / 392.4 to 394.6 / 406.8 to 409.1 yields -0.46 nm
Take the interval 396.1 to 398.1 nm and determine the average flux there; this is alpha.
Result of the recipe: 7.44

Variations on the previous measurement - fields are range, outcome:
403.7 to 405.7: 13.6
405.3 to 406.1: 13.4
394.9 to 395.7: 10.4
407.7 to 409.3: 14.2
